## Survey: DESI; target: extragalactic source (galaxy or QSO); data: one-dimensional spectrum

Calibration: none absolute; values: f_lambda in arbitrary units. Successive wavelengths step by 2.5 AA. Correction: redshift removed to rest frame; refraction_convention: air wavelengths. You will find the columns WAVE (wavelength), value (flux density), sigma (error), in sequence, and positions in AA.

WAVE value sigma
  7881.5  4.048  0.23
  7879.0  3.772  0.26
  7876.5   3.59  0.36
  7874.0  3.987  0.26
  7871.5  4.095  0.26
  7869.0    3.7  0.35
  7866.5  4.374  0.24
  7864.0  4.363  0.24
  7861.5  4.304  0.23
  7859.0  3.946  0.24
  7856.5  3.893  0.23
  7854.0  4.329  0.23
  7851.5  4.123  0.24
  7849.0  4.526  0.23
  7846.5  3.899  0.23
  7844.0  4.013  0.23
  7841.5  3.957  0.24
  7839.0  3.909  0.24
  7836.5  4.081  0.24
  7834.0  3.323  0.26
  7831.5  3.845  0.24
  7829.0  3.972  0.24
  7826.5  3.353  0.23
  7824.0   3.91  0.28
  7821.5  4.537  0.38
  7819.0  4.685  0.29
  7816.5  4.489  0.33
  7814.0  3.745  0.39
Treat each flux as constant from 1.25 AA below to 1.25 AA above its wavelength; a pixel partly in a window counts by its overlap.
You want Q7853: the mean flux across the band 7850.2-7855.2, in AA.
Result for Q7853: 4.23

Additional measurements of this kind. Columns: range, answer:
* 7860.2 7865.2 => 4.33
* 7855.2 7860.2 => 3.92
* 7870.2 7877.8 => 3.89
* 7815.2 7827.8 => 4.19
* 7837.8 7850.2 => 4.06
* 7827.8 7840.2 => 3.83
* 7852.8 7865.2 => 4.17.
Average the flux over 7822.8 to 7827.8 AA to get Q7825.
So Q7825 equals 3.63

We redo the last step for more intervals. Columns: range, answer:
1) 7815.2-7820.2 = 4.58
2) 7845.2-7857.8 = 4.15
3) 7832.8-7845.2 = 3.86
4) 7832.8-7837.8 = 3.71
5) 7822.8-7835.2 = 3.68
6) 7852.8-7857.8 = 4.11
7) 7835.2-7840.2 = 3.99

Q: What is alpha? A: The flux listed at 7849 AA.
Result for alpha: 4.526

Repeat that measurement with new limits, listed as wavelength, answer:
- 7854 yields 4.329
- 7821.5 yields 4.537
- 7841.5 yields 3.957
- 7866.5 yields 4.374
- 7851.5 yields 4.123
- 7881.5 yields 4.048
